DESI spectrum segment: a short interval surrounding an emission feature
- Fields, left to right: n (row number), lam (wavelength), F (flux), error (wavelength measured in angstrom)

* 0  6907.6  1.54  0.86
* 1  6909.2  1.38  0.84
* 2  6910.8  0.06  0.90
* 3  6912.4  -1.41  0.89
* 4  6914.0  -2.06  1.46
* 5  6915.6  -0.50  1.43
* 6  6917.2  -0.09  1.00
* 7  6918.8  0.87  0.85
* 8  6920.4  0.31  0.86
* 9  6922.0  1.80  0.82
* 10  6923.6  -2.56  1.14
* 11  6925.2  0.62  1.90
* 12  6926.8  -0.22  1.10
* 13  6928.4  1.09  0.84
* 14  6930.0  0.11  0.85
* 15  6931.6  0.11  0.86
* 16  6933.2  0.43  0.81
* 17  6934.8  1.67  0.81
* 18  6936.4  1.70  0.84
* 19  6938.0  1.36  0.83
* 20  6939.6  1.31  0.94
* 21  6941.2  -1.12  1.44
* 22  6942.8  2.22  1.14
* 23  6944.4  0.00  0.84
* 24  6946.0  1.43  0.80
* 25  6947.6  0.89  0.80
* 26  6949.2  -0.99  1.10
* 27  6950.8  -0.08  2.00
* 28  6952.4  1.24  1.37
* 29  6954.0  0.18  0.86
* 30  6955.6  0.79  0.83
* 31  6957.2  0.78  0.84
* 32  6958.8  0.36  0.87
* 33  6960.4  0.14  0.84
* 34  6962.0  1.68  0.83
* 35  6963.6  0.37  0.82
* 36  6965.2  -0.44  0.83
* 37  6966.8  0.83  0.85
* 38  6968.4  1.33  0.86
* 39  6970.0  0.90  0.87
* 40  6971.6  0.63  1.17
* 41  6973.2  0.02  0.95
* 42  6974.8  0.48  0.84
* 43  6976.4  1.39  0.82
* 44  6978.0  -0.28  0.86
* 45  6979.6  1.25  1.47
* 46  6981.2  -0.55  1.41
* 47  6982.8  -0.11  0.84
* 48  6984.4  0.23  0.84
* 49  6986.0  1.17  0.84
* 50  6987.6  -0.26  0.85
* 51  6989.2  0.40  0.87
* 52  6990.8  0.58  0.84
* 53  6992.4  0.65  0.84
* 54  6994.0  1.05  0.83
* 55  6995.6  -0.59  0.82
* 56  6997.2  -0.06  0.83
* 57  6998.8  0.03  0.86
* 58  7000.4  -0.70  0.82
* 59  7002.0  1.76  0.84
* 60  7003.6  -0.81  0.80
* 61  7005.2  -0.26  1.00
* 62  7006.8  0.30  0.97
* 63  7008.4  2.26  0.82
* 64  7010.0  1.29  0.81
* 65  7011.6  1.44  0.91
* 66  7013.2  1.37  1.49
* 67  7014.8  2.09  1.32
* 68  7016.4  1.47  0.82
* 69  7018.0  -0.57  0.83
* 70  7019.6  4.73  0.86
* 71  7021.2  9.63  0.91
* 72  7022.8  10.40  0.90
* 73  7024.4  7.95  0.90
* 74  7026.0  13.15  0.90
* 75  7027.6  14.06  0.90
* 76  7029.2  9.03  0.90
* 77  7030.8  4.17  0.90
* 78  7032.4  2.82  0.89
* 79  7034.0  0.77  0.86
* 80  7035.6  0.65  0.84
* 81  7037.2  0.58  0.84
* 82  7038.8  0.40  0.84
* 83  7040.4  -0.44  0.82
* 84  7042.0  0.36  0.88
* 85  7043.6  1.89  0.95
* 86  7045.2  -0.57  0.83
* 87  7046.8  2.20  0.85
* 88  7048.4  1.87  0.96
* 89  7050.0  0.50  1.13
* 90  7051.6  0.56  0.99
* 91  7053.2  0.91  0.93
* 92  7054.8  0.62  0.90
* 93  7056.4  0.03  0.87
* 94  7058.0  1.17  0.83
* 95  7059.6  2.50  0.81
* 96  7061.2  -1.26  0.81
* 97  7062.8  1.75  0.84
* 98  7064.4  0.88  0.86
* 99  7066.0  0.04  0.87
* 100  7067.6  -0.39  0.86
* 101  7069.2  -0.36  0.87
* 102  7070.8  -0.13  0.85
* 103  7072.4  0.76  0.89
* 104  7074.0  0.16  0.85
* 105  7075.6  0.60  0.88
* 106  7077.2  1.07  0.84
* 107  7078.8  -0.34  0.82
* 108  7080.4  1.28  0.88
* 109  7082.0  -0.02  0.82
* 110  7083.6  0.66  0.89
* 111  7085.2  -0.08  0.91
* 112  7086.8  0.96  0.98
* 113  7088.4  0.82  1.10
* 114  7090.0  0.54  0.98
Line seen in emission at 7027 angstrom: [O II]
